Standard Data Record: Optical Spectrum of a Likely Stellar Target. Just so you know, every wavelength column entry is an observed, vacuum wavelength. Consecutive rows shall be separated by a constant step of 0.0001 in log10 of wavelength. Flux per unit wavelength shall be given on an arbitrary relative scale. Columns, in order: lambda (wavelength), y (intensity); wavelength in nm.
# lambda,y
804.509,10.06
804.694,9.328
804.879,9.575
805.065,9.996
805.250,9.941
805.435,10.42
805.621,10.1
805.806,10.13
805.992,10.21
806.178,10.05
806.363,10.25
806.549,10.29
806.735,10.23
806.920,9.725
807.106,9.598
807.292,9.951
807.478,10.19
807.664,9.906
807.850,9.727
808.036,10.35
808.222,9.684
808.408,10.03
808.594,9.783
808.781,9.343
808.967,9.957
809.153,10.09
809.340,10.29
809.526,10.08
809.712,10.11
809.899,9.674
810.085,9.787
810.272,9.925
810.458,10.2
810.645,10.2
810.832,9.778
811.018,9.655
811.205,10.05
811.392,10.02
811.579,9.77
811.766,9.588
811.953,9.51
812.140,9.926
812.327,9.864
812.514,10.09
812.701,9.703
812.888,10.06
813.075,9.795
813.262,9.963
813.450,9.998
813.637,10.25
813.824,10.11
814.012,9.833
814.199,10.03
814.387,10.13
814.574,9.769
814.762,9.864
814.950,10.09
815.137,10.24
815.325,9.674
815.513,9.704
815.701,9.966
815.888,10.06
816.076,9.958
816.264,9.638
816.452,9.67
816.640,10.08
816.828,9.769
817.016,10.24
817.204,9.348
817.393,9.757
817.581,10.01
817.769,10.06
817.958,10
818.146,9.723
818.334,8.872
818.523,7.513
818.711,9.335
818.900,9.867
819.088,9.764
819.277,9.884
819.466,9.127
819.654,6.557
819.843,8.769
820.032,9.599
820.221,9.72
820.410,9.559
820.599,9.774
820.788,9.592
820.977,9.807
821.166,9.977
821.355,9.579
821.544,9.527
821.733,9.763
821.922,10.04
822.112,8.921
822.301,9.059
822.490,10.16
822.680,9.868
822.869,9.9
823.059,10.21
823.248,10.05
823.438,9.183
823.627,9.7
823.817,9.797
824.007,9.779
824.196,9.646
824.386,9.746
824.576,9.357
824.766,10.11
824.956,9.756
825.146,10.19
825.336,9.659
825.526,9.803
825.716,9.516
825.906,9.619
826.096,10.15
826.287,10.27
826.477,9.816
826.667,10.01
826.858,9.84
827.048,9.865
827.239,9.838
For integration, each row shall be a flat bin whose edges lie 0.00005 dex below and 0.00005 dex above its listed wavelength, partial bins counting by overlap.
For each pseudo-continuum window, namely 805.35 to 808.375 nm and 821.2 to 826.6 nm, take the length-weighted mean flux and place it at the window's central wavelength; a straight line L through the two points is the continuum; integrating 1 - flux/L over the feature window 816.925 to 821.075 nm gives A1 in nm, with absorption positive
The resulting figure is 0.19 nm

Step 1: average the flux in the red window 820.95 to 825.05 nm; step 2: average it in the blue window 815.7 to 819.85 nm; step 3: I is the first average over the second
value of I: 1.03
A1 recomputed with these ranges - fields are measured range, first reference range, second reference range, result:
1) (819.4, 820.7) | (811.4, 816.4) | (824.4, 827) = 0.11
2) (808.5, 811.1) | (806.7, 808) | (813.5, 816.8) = 0.00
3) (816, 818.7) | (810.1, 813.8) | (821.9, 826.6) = 0.07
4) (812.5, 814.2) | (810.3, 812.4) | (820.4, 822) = -0.02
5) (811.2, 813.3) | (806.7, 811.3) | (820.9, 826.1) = 0.01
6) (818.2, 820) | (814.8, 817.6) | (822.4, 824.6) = 0.17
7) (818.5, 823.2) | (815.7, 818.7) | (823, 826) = 0.11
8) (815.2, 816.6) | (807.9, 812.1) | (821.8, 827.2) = 0.00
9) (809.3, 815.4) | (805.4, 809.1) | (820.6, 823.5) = -0.03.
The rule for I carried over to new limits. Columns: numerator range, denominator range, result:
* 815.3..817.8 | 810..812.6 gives 1.00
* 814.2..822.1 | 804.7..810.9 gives 0.96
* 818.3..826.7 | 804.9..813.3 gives 0.96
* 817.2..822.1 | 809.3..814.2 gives 0.95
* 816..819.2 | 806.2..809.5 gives 0.97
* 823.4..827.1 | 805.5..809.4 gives 0.98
